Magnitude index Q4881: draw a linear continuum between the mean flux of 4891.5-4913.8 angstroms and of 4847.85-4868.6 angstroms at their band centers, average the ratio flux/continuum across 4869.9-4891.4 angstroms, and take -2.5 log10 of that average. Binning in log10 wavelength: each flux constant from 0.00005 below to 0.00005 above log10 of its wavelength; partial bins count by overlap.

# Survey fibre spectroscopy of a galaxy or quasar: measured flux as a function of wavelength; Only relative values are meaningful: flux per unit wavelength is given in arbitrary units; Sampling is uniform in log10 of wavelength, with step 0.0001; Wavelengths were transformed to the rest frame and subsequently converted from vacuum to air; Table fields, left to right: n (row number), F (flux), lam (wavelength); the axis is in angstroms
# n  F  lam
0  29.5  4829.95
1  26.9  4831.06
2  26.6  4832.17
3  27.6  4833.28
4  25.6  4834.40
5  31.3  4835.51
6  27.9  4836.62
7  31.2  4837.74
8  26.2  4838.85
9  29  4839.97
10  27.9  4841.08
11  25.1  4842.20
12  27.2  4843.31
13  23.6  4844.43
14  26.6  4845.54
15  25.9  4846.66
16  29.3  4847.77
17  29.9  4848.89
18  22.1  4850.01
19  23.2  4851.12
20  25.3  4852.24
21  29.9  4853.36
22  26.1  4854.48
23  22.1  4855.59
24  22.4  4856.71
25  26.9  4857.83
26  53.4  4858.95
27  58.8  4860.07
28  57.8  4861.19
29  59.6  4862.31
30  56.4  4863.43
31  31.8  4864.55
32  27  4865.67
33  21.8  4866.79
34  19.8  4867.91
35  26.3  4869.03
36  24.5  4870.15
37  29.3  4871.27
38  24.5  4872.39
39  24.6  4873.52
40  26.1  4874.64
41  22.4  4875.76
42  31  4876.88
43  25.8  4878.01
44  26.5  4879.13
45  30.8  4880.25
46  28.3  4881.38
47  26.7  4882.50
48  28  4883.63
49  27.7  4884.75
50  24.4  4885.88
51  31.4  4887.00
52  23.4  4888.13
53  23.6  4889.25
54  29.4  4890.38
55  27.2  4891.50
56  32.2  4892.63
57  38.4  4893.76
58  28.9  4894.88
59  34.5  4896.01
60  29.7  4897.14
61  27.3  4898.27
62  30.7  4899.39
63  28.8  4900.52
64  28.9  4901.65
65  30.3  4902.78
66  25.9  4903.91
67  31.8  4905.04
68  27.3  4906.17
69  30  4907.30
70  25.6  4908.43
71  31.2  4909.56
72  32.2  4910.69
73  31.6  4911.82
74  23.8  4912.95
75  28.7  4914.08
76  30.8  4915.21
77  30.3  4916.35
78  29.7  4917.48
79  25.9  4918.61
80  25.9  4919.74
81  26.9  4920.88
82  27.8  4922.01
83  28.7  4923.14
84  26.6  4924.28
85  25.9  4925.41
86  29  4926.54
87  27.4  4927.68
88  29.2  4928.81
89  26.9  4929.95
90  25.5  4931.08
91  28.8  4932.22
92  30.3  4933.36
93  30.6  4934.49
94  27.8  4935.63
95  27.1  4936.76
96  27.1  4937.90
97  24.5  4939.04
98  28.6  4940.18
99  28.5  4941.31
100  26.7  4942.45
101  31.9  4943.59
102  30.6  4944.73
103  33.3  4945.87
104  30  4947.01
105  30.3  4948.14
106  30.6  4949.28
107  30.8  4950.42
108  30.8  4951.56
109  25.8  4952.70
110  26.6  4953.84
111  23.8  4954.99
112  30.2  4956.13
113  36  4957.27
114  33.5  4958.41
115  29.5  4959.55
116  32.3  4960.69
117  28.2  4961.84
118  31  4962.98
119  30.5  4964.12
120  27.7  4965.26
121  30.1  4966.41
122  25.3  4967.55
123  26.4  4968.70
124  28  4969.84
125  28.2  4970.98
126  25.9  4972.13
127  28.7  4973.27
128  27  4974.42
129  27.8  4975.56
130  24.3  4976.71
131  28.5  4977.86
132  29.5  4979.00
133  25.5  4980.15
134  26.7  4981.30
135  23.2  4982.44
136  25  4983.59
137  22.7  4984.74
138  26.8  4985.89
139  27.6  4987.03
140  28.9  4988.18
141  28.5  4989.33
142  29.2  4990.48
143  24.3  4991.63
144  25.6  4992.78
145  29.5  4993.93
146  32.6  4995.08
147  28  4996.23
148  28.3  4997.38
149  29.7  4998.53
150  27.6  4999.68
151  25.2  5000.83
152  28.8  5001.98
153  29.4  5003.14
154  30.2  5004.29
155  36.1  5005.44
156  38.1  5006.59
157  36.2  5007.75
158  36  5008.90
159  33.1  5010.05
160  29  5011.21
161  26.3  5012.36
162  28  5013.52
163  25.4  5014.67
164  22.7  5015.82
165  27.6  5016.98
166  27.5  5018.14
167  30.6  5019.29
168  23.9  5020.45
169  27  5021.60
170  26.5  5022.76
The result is 0.188 mag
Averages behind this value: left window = 34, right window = 29.9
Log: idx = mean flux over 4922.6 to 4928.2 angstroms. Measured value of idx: 27.5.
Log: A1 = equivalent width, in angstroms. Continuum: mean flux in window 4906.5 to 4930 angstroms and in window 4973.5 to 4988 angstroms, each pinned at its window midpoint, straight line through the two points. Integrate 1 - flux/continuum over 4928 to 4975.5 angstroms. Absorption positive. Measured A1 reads -2.8 angstroms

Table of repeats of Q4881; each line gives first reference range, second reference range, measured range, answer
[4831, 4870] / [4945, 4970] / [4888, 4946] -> 0.049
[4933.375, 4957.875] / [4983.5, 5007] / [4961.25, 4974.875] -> 0.033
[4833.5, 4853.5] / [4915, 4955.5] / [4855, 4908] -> -0.118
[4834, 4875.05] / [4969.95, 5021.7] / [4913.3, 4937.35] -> 0.050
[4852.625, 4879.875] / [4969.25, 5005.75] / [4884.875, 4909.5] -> 0.073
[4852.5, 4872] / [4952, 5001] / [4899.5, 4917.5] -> 0.098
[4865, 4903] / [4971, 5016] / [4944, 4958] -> -0.069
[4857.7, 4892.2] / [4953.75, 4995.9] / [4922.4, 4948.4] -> 0.033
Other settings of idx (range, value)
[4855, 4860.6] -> 36.5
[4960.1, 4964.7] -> 30.5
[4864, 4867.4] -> 26.8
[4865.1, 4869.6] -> 23.8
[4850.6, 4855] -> 26.1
